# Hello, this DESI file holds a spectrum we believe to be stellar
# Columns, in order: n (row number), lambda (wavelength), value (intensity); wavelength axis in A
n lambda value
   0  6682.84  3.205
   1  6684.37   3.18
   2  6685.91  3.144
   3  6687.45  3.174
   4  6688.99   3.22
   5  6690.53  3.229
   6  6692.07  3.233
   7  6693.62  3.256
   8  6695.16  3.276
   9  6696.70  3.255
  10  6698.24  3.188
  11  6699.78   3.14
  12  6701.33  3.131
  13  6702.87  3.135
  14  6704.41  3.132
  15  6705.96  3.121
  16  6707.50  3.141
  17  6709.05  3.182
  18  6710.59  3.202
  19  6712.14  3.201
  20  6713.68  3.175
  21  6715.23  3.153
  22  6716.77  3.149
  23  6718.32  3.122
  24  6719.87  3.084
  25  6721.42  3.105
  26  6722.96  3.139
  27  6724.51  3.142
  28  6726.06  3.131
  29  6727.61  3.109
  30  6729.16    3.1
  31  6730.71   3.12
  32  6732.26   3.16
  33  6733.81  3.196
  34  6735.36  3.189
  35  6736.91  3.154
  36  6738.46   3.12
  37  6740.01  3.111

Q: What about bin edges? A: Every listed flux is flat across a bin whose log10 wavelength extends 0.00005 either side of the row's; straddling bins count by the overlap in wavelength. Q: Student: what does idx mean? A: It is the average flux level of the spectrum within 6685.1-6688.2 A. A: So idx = 3.16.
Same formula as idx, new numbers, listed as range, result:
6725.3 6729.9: 3.11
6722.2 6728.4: 3.13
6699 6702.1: 3.13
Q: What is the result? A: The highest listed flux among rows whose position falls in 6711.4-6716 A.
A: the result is 3.201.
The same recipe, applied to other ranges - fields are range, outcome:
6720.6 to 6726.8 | 3.142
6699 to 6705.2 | 3.14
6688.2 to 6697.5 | 3.276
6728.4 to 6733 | 3.16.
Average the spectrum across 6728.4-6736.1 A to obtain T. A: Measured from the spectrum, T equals 3.15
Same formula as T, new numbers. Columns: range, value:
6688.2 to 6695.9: 3.24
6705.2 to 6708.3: 3.13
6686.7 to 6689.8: 3.2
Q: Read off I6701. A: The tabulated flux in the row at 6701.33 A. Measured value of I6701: 3.131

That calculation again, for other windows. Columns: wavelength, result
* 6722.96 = 3.139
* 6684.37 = 3.18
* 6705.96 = 3.121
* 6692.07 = 3.233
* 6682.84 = 3.205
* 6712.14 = 3.201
